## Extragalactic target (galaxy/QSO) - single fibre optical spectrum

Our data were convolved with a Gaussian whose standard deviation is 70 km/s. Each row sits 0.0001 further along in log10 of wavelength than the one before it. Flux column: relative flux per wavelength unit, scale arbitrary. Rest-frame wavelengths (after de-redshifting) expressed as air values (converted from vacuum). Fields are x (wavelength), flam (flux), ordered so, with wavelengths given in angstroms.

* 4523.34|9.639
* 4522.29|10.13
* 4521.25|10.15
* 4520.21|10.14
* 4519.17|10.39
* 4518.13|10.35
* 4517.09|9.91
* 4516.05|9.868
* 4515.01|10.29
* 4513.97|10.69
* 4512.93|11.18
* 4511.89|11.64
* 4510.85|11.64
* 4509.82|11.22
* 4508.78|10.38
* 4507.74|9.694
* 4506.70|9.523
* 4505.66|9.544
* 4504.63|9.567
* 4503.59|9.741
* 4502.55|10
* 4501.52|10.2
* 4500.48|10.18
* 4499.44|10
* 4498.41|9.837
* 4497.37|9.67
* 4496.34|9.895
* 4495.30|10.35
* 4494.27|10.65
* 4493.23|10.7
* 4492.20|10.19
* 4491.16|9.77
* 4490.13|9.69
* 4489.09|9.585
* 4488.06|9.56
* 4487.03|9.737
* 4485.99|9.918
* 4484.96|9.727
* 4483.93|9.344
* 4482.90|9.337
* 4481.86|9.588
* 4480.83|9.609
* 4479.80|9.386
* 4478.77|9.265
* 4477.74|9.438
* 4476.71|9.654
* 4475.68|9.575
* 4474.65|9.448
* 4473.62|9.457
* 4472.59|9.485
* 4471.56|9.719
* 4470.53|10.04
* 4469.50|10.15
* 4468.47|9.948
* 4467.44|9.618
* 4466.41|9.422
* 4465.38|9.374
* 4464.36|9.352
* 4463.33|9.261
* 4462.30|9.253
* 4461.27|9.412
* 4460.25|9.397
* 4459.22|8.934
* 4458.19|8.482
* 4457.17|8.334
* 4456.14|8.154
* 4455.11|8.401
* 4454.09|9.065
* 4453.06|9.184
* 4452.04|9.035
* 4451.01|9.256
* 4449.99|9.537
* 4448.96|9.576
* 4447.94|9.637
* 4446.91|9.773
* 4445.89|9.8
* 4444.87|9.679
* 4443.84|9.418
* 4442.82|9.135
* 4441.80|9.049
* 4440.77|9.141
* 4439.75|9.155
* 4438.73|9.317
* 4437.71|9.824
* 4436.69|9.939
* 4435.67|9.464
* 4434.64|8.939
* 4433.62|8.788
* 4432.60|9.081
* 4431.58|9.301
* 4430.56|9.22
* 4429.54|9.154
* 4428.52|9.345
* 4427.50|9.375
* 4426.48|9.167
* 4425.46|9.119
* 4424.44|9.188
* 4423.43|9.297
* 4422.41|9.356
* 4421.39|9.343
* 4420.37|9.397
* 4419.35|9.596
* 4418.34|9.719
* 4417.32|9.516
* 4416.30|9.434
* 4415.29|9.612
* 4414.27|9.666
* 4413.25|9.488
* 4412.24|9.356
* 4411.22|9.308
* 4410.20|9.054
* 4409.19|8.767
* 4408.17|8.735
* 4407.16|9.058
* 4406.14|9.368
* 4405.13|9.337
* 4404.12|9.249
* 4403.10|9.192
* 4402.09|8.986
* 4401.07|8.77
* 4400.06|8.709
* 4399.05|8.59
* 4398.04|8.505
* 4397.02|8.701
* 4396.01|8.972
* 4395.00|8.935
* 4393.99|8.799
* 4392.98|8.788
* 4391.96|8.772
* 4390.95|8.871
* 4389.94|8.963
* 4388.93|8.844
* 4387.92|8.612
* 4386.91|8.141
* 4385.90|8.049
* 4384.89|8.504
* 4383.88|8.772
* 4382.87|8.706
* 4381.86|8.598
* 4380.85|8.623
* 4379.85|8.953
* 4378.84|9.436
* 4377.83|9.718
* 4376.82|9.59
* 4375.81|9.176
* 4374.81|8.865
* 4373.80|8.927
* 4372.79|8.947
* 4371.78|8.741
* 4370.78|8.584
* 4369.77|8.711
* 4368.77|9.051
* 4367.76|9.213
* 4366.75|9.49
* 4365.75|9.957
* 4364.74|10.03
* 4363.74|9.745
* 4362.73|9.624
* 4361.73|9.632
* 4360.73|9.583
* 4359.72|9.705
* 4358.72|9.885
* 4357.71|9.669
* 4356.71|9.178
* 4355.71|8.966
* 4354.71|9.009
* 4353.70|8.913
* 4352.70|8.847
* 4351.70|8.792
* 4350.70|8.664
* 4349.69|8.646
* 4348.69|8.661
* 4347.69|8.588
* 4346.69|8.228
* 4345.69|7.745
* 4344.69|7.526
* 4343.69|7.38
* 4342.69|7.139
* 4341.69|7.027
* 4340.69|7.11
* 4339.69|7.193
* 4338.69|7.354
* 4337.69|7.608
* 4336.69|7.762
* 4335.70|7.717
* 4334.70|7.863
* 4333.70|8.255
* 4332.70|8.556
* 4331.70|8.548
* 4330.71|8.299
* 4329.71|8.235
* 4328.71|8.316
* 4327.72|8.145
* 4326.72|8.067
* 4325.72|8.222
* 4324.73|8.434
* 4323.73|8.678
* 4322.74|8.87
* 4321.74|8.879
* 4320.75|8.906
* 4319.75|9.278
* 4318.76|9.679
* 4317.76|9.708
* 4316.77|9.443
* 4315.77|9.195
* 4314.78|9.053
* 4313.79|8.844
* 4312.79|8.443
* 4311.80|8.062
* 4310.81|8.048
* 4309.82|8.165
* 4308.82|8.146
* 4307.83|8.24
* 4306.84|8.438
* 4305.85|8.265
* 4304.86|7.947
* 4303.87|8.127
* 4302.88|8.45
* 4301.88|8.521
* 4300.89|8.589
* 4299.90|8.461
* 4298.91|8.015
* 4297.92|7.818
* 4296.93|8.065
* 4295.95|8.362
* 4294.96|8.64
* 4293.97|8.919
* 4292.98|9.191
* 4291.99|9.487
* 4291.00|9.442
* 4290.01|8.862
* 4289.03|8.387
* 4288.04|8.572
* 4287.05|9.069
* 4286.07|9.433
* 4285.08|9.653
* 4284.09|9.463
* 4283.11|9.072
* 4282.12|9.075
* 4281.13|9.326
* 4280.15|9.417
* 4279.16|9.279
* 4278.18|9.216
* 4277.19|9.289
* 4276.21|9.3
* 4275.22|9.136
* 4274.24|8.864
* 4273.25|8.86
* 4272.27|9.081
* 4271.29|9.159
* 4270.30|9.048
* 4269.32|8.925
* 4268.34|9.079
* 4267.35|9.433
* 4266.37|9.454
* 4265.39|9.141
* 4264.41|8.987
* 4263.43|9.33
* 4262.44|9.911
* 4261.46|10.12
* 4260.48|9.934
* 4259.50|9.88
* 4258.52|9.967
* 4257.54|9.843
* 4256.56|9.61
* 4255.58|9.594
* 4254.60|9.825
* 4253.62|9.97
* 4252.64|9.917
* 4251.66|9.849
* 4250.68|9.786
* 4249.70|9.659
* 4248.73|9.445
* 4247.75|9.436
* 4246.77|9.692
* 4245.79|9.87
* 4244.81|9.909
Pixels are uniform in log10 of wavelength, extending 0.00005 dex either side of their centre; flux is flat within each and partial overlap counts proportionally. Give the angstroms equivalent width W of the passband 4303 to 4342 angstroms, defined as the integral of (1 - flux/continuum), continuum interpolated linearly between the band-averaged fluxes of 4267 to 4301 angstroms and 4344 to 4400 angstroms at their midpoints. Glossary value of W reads 2.7 angstroms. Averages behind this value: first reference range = 8.97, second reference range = 8.93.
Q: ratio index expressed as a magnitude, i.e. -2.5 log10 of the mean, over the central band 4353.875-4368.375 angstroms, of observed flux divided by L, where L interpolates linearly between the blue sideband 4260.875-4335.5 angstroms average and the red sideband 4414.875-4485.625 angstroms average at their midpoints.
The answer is -0.057 mag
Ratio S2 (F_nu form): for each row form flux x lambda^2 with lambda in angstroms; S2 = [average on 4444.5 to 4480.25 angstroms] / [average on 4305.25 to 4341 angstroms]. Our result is 1.19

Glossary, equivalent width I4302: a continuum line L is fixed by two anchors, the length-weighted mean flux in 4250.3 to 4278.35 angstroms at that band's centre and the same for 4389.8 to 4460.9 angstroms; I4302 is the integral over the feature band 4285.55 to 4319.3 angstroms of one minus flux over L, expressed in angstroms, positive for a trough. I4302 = 2.7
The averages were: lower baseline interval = 9.46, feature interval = 8.65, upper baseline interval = 9.17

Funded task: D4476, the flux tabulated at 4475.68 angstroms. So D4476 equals 9.575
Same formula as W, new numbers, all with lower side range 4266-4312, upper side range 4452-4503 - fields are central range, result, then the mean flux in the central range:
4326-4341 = 1.7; 7.95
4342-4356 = 1.1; 8.34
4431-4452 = 0.1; 9.38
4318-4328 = 0.2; 8.75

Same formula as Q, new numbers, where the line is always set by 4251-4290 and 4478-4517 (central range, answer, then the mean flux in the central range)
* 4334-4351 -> 0.23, 7.77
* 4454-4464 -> 0.12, 8.87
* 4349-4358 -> 0.08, 8.94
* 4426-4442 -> 0.07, 9.27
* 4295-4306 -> 0.15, 8.26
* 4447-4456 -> 0.08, 9.19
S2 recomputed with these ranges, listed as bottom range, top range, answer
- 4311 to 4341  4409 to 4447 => 1.16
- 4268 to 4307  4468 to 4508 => 1.21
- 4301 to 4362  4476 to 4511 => 1.26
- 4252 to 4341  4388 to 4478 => 1.11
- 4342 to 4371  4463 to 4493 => 1.14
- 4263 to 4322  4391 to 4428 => 1.09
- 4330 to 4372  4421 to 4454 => 1.13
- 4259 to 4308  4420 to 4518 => 1.17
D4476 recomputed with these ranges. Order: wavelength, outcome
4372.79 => 8.947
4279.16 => 9.279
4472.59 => 9.485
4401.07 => 8.77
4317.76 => 9.708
